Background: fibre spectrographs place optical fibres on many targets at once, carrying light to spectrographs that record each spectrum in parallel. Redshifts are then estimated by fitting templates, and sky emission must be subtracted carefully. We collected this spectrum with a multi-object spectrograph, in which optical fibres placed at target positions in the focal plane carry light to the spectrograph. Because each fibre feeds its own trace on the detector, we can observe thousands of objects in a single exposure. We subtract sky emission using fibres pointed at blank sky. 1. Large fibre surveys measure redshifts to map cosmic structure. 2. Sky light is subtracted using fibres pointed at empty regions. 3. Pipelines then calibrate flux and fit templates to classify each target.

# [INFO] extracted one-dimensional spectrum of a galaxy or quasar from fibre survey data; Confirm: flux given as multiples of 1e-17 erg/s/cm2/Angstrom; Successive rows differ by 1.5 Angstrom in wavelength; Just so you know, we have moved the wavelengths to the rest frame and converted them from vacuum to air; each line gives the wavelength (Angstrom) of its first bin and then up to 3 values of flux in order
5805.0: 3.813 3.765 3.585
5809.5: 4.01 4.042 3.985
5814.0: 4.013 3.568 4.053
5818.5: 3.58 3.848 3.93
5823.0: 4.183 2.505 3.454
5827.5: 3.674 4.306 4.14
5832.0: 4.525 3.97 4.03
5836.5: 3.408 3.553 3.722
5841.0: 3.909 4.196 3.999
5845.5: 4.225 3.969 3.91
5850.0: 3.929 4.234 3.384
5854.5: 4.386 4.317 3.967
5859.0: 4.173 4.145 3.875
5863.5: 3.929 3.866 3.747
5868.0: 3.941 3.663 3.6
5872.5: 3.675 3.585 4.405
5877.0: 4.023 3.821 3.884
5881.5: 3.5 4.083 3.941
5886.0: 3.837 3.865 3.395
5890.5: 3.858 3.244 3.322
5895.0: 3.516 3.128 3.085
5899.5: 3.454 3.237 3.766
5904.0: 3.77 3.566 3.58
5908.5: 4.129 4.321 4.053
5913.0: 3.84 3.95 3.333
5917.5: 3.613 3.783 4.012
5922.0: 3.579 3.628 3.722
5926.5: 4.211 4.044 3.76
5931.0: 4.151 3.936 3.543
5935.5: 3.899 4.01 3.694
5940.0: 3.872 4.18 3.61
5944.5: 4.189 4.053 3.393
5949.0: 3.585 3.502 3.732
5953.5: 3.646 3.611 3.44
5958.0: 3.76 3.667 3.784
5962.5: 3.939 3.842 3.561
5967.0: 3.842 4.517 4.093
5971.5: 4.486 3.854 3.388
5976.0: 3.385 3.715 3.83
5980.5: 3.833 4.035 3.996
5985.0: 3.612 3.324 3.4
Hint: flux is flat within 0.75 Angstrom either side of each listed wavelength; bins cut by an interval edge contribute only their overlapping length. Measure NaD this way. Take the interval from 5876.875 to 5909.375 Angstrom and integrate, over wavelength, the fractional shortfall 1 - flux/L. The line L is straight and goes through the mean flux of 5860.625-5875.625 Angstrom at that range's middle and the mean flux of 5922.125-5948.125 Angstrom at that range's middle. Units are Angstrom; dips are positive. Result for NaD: 1.7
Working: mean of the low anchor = 3.82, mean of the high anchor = 3.87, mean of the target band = 3.63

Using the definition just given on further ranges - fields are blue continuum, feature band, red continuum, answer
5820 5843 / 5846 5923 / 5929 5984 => 0.74 Angstrom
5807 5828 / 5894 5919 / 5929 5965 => 0.82 Angstrom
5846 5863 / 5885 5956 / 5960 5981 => 3.68 Angstrom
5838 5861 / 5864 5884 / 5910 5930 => 0.59 Angstrom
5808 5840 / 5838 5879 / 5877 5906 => -2.51 Angstrom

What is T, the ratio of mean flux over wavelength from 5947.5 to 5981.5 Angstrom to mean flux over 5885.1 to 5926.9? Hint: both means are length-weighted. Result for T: 1.03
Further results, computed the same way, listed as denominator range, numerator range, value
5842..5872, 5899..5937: 0.96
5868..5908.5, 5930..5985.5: 1.04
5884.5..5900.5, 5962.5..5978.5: 1.11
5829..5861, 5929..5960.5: 0.94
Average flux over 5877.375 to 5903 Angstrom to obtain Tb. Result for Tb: 3.59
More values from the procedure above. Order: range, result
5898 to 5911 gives 3.7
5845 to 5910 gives 3.79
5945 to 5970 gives 3.76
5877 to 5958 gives 3.74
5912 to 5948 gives 3.84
